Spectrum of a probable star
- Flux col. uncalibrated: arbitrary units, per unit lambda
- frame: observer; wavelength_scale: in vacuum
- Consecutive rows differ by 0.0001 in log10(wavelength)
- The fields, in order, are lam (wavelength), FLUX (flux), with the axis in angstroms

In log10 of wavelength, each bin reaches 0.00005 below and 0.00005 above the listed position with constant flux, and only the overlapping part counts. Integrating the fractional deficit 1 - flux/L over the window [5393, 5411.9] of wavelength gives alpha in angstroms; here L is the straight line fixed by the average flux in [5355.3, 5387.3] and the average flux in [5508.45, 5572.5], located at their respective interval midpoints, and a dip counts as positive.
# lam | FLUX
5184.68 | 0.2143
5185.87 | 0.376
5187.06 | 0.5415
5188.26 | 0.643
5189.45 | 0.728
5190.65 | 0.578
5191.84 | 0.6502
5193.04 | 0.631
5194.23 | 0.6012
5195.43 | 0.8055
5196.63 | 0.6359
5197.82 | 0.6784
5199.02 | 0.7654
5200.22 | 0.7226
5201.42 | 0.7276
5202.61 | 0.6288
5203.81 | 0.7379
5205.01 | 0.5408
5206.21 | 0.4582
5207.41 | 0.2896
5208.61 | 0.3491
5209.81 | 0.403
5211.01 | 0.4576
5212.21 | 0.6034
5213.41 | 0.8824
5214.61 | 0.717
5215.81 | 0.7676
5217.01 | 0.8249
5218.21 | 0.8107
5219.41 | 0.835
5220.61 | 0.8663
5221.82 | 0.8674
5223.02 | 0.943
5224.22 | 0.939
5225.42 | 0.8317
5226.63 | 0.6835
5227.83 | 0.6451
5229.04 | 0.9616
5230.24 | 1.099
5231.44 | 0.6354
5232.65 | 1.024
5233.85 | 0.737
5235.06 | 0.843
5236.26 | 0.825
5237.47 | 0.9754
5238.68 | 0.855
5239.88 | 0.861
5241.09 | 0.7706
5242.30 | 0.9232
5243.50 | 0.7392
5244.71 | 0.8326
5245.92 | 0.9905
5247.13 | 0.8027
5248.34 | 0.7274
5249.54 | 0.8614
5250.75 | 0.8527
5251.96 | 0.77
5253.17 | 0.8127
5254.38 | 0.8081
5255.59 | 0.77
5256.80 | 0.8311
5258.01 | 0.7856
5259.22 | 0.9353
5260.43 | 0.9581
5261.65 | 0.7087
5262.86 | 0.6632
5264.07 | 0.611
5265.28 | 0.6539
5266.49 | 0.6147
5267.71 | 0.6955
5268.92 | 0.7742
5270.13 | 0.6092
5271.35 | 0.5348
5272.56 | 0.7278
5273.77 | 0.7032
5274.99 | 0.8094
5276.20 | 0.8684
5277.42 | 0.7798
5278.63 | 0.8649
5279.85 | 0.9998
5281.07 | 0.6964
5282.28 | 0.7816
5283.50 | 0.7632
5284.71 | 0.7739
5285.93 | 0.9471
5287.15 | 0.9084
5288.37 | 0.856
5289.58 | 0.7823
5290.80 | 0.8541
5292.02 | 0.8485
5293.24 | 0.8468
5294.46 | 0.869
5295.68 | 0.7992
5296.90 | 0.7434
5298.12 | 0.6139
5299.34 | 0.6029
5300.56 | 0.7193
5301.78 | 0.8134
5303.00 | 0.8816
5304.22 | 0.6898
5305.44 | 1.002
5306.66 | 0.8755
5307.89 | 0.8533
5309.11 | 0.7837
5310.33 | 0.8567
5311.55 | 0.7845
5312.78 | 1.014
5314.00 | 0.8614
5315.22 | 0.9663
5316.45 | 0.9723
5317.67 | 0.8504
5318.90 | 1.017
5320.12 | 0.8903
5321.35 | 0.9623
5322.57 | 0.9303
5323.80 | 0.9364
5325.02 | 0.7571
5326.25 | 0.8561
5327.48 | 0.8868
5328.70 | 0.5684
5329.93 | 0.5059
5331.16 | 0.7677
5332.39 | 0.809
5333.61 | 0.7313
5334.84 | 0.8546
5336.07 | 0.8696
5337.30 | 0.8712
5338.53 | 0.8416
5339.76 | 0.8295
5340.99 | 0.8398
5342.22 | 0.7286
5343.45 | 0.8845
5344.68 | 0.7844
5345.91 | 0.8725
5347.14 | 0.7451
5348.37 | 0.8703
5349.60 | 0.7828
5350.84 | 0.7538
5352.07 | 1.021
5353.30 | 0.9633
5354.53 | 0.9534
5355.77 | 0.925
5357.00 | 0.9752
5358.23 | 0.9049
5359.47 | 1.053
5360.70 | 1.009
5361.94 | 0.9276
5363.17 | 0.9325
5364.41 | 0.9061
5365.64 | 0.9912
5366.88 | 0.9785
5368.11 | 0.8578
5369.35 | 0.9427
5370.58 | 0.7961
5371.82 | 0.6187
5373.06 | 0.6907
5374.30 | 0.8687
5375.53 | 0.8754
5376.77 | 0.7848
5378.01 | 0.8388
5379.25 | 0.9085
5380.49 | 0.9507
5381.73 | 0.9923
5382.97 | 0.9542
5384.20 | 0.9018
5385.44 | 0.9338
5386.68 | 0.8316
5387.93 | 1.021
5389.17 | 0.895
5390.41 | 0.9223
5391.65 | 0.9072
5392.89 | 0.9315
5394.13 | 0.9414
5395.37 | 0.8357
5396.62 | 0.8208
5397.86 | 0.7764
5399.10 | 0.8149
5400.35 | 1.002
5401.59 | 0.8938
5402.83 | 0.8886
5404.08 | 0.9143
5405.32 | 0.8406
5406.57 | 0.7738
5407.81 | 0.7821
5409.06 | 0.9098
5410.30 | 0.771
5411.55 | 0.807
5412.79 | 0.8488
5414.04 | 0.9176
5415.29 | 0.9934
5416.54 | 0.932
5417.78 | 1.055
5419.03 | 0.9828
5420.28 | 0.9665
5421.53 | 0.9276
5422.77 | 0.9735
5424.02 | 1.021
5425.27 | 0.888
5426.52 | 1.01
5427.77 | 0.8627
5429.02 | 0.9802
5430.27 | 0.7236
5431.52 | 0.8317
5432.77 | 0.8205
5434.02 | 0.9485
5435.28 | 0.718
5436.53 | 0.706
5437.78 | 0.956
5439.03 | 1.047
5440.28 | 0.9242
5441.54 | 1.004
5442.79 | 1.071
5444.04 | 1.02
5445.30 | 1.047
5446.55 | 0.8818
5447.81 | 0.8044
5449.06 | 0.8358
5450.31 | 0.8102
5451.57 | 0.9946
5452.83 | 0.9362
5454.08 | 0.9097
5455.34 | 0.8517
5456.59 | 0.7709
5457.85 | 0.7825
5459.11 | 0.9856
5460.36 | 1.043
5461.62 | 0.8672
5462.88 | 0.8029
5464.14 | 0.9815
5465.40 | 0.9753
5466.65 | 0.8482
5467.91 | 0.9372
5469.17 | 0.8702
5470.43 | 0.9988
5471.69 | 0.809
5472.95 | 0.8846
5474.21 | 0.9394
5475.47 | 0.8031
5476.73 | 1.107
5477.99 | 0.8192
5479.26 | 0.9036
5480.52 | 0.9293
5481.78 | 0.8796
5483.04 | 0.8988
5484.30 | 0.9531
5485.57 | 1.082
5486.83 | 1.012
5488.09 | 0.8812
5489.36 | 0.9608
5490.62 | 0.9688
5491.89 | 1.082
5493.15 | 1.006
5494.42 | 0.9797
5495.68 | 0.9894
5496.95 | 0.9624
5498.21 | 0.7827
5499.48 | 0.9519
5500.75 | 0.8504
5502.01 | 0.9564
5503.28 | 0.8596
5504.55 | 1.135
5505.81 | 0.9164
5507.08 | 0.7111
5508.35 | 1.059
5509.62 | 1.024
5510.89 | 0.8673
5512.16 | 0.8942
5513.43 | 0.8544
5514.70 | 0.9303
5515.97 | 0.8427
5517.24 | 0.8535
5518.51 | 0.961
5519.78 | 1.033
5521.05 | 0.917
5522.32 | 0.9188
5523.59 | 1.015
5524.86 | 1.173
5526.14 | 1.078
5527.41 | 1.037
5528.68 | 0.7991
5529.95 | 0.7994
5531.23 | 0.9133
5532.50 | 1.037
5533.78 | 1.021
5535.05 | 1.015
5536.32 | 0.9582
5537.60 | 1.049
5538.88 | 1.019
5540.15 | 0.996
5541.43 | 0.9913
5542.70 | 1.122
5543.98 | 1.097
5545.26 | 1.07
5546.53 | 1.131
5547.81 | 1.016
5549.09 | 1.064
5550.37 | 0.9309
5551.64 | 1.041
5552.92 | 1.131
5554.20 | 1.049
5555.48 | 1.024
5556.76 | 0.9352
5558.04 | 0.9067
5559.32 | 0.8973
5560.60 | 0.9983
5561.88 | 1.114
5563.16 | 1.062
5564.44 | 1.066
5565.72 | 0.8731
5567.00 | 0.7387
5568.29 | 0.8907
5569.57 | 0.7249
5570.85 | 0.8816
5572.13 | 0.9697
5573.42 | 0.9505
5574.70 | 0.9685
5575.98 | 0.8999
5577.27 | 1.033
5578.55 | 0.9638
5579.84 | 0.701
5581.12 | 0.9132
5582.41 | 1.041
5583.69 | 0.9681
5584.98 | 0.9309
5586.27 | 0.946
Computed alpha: 1.2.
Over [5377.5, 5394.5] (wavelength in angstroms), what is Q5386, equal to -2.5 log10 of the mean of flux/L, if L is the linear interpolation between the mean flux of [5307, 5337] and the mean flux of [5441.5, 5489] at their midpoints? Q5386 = -0.06 mag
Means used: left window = 0.846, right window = 0.918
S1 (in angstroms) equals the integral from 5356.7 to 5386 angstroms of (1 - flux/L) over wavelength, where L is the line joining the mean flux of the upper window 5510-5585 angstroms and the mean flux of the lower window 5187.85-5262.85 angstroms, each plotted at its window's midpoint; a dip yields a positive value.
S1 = -1.6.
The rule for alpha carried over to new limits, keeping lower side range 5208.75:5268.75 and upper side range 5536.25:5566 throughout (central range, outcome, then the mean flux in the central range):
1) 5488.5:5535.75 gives 2.2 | 0.95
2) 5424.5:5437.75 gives 1.1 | 0.855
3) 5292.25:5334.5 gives 1.2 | 0.824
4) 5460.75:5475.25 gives 0.9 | 0.901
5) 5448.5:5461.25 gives 0.8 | 0.892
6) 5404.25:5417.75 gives 0.8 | 0.869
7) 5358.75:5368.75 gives -0.8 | 0.956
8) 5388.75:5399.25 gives 0.4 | 0.874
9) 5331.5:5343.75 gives 0.6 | 0.823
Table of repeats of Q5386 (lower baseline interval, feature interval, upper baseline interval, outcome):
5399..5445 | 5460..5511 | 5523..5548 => 0.04 mag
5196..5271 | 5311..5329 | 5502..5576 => -0.09 mag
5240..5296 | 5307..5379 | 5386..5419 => -0.02 mag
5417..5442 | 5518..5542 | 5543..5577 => -0.02 mag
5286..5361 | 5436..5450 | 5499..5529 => -0.03 mag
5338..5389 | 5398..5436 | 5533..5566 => 0.04 mag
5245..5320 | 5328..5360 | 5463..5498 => 0.02 mag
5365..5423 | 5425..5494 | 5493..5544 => 0.01 mag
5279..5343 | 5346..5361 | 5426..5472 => -0.07 mag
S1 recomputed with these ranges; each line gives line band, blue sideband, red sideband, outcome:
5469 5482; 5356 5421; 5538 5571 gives 0.6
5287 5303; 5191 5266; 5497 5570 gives 0.3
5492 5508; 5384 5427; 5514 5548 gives 0.6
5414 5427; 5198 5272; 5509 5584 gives -1.3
